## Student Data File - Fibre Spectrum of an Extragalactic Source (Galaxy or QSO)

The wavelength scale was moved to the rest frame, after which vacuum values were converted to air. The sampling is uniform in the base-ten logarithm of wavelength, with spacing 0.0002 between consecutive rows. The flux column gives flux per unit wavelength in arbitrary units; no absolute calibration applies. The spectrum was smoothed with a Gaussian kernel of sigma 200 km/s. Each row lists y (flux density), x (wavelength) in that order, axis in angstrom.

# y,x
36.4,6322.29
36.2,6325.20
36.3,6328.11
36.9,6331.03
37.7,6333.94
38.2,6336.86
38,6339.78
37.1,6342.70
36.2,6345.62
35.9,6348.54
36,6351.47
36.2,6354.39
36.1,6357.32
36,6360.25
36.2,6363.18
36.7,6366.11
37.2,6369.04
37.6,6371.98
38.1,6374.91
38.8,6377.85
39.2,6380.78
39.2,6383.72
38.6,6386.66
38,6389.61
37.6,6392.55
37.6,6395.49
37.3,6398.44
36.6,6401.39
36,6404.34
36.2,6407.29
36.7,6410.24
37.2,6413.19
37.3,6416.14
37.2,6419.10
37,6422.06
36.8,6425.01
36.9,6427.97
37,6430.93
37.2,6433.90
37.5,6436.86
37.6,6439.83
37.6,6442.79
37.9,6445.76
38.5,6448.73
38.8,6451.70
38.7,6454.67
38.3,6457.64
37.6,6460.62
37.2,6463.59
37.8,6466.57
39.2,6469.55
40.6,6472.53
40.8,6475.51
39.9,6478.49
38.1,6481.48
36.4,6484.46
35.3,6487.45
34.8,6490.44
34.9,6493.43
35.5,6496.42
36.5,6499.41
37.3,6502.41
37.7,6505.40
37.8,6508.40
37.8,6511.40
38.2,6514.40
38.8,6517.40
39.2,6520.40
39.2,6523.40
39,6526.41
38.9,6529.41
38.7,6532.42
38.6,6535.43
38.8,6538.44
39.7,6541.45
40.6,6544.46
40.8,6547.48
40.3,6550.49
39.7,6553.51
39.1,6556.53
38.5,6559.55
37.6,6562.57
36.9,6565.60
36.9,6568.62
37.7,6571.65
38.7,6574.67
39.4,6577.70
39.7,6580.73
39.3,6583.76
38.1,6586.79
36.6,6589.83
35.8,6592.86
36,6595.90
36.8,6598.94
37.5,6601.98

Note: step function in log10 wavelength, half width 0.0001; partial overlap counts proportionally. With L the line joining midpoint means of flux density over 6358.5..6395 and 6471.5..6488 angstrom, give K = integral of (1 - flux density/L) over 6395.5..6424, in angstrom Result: 0.9 angstrom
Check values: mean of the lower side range 37.8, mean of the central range 36.9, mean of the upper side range 38.6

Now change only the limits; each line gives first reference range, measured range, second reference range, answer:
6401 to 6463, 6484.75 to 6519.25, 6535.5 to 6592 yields 1.2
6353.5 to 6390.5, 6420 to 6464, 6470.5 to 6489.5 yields 0.5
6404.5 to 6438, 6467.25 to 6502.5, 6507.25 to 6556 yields 0.7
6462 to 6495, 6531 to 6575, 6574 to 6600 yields -1.2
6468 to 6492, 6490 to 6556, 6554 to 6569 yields -0.6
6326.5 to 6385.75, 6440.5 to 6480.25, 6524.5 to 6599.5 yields -0.8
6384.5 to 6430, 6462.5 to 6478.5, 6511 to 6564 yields -0.5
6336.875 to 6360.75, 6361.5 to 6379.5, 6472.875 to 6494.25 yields -0.4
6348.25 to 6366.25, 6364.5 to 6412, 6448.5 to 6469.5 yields -1.1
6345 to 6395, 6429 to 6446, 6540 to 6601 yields 0.1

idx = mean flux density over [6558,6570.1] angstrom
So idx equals 37.5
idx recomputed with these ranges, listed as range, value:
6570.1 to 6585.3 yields 39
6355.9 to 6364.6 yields 36.1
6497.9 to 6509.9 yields 37.3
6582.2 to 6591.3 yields 38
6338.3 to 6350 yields 36.8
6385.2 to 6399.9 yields 37.8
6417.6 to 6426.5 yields 37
